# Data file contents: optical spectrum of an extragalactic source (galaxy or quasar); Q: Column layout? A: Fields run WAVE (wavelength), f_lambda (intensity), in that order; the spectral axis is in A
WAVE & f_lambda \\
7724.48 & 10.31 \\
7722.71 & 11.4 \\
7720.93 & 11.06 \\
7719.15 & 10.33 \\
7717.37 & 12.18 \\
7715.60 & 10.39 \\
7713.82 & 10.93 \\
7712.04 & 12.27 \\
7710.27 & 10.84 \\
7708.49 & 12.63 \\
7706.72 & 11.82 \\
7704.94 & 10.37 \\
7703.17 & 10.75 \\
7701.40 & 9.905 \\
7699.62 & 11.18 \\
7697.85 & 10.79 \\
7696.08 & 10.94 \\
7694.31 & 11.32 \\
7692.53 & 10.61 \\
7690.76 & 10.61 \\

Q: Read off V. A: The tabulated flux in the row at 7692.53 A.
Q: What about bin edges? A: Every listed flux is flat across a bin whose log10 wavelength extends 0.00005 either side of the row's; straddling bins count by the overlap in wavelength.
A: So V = 10.61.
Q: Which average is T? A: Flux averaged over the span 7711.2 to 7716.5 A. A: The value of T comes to 11.2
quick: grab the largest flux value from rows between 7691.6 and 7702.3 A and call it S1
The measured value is 11.32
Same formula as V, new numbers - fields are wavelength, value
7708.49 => 12.63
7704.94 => 10.37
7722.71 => 11.4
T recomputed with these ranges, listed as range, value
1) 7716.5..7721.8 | 11.2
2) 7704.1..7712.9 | 11.6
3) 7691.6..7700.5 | 11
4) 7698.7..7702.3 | 10.5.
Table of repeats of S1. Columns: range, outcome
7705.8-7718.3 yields 12.63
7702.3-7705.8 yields 10.75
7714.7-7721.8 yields 12.18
